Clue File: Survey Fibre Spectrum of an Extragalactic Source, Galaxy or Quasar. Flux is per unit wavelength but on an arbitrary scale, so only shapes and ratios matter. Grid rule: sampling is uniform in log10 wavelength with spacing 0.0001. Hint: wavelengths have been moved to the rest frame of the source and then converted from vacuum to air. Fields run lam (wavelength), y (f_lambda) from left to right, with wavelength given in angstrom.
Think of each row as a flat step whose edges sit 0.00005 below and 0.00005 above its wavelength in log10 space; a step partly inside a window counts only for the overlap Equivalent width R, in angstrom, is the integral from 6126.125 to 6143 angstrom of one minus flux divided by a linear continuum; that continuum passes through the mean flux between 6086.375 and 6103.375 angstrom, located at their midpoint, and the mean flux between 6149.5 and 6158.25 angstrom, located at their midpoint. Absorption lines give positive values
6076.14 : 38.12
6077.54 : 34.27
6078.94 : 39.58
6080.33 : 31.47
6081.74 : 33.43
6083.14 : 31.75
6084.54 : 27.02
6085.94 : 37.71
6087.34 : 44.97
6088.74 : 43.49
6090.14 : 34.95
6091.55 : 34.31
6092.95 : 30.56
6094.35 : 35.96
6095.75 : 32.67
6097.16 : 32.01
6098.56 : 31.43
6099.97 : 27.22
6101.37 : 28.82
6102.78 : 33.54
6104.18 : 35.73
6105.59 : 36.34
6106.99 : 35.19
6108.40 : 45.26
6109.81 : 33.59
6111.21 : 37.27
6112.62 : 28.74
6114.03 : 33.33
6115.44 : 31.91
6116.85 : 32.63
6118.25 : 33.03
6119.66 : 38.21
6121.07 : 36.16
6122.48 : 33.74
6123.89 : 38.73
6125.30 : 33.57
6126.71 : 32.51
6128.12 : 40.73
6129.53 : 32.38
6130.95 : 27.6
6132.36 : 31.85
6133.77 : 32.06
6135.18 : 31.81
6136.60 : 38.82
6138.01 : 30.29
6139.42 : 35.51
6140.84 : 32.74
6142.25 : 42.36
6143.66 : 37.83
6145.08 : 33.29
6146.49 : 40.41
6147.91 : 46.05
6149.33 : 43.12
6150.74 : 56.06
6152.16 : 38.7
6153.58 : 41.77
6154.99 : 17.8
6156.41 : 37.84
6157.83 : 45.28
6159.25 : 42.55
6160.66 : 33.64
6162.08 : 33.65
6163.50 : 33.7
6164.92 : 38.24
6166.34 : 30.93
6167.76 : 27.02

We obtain 1.7 angstrom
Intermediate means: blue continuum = 34.2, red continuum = 39.6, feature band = 34.1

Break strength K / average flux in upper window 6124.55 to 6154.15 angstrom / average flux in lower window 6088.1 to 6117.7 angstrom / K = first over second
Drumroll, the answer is 1.1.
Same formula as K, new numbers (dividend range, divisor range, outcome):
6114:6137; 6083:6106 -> 1.00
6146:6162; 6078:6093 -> 1.12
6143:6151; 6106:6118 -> 1.21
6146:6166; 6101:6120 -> 1.13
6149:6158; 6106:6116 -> 1.13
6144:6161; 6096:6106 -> 1.24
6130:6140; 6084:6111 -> 0.93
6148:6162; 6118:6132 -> 1.15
